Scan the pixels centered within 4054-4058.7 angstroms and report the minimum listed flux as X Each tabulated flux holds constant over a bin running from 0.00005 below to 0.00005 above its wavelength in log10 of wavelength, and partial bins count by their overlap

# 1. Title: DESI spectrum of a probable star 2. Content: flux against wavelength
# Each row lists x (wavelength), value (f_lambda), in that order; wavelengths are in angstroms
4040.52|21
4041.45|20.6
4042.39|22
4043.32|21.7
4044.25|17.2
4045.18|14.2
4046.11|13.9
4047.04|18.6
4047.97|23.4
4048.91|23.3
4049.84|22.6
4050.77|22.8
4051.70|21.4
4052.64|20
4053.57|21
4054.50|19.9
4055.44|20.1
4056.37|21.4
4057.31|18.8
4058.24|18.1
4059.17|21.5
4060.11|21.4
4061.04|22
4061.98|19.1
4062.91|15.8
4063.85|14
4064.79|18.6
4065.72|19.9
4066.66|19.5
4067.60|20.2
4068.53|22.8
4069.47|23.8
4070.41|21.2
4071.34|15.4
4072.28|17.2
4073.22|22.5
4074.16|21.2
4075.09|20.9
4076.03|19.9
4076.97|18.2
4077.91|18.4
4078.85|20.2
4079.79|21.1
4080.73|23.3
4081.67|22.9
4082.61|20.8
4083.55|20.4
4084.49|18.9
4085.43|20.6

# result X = 18.1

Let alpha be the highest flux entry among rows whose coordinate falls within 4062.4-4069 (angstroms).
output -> 22.8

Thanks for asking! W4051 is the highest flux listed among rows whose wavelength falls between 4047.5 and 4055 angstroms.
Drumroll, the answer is 23.4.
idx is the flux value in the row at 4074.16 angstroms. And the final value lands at 21.2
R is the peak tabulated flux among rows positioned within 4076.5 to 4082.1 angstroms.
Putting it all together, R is 23.3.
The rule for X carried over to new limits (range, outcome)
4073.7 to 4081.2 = 18.2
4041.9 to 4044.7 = 17.2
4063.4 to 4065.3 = 14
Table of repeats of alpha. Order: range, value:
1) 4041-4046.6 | 22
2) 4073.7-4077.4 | 21.2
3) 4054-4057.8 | 21.4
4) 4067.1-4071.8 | 23.8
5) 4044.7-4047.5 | 18.6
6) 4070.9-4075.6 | 22.5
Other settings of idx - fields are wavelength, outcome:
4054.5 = 19.9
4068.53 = 22.8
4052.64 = 20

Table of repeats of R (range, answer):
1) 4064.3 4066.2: 19.9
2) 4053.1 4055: 21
